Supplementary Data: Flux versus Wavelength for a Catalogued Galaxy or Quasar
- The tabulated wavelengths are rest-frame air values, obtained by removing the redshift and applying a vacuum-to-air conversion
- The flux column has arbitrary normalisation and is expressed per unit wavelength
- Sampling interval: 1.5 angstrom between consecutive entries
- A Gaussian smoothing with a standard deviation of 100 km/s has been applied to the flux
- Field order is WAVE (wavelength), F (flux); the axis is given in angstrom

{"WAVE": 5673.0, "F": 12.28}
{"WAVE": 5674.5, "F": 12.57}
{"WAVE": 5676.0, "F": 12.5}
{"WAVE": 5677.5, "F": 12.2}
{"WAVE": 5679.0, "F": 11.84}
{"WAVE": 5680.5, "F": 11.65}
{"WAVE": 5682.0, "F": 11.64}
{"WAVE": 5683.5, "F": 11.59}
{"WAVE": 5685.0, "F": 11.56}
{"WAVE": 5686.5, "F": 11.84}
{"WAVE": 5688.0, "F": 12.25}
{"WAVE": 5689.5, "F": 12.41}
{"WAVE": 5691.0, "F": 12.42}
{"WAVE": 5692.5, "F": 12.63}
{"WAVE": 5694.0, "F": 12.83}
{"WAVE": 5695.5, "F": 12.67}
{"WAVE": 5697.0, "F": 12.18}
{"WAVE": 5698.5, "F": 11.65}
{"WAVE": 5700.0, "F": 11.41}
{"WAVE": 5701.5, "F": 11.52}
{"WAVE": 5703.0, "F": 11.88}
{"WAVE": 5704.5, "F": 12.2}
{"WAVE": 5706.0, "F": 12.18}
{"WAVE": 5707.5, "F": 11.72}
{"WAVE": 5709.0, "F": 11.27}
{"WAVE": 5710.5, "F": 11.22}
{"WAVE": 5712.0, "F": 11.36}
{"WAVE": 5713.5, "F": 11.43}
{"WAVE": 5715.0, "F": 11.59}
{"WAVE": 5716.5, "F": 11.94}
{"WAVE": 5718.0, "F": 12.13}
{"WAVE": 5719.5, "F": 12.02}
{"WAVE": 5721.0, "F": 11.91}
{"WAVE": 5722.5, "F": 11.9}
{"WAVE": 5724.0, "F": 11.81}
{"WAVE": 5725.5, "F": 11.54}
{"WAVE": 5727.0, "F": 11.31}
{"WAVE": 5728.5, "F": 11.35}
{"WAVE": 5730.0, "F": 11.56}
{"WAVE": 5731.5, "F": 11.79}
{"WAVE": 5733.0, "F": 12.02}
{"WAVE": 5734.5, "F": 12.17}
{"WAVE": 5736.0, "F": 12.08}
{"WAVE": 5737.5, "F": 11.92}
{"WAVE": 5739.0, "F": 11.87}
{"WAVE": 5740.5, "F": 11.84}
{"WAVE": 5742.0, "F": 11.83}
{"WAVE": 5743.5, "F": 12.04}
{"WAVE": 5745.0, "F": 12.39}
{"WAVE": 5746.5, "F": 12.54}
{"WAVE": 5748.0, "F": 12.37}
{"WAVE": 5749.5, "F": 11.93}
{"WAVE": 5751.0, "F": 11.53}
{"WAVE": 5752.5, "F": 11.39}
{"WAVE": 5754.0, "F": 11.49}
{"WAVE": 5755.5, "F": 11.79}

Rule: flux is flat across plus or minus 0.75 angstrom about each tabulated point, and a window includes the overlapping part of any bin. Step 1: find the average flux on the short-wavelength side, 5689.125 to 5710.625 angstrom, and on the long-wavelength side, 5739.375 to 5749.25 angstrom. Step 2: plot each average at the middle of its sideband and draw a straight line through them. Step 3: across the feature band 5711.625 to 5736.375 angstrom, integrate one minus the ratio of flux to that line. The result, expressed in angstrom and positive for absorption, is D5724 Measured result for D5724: 0.7 angstrom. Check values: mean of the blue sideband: 12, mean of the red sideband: 12.1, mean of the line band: 11.8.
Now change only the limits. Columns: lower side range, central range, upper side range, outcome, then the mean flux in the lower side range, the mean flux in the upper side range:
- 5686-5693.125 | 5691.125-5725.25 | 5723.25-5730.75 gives 0.1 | 12.3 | 11.5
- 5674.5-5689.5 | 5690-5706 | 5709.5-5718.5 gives -0.5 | 12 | 11.6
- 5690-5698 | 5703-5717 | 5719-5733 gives 0.5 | 12.5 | 11.7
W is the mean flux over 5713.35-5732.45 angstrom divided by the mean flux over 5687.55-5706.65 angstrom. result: 1.0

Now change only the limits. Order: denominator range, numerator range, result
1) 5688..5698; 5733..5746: 0.96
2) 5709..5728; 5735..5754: 1.03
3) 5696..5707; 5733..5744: 1.01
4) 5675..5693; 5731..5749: 1.00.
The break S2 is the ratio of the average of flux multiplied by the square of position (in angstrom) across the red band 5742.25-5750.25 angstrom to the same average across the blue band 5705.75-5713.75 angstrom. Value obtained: 1.08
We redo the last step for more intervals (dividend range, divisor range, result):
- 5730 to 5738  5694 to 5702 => 1.01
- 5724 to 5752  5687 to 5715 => 1.01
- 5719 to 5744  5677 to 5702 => 1.00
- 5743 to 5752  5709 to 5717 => 1.07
